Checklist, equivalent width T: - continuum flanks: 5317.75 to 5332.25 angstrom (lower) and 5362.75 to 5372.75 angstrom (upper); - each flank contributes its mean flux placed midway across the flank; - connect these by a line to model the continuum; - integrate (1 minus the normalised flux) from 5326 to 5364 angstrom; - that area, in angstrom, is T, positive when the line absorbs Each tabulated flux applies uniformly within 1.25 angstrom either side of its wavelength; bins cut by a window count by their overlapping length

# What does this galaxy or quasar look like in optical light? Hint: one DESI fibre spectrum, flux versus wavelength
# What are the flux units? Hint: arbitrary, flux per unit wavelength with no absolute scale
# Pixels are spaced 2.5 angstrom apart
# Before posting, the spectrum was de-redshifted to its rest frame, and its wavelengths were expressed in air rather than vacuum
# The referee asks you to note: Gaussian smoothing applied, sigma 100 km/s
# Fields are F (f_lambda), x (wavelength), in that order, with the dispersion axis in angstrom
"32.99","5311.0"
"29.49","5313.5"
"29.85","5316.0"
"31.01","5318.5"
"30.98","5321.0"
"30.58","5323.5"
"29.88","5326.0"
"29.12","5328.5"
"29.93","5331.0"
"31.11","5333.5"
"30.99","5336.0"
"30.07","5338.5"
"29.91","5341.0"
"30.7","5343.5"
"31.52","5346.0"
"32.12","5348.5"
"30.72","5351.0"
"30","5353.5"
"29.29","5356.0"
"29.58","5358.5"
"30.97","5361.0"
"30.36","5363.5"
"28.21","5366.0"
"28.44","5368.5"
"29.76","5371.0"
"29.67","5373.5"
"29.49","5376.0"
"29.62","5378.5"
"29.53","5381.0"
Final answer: -0.9 angstrom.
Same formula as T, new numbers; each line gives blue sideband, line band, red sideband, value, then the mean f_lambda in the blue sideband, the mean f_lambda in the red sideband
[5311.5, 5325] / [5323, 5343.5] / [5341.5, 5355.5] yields 0.32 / 30.5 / 30.9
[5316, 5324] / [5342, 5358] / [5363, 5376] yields -0.44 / 30.7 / 29.2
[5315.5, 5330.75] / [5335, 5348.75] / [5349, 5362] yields -0.26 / 30.2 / 30.2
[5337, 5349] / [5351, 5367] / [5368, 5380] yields 0.14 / 30.8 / 29.5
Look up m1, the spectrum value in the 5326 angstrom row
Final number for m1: 29.88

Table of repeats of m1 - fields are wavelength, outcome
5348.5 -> 32.12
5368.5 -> 28.44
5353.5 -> 30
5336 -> 30.99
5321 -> 30.98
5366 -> 28.21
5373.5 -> 29.67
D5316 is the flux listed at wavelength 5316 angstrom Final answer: 29.85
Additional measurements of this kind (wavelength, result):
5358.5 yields 29.58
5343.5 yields 30.7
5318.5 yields 31.01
